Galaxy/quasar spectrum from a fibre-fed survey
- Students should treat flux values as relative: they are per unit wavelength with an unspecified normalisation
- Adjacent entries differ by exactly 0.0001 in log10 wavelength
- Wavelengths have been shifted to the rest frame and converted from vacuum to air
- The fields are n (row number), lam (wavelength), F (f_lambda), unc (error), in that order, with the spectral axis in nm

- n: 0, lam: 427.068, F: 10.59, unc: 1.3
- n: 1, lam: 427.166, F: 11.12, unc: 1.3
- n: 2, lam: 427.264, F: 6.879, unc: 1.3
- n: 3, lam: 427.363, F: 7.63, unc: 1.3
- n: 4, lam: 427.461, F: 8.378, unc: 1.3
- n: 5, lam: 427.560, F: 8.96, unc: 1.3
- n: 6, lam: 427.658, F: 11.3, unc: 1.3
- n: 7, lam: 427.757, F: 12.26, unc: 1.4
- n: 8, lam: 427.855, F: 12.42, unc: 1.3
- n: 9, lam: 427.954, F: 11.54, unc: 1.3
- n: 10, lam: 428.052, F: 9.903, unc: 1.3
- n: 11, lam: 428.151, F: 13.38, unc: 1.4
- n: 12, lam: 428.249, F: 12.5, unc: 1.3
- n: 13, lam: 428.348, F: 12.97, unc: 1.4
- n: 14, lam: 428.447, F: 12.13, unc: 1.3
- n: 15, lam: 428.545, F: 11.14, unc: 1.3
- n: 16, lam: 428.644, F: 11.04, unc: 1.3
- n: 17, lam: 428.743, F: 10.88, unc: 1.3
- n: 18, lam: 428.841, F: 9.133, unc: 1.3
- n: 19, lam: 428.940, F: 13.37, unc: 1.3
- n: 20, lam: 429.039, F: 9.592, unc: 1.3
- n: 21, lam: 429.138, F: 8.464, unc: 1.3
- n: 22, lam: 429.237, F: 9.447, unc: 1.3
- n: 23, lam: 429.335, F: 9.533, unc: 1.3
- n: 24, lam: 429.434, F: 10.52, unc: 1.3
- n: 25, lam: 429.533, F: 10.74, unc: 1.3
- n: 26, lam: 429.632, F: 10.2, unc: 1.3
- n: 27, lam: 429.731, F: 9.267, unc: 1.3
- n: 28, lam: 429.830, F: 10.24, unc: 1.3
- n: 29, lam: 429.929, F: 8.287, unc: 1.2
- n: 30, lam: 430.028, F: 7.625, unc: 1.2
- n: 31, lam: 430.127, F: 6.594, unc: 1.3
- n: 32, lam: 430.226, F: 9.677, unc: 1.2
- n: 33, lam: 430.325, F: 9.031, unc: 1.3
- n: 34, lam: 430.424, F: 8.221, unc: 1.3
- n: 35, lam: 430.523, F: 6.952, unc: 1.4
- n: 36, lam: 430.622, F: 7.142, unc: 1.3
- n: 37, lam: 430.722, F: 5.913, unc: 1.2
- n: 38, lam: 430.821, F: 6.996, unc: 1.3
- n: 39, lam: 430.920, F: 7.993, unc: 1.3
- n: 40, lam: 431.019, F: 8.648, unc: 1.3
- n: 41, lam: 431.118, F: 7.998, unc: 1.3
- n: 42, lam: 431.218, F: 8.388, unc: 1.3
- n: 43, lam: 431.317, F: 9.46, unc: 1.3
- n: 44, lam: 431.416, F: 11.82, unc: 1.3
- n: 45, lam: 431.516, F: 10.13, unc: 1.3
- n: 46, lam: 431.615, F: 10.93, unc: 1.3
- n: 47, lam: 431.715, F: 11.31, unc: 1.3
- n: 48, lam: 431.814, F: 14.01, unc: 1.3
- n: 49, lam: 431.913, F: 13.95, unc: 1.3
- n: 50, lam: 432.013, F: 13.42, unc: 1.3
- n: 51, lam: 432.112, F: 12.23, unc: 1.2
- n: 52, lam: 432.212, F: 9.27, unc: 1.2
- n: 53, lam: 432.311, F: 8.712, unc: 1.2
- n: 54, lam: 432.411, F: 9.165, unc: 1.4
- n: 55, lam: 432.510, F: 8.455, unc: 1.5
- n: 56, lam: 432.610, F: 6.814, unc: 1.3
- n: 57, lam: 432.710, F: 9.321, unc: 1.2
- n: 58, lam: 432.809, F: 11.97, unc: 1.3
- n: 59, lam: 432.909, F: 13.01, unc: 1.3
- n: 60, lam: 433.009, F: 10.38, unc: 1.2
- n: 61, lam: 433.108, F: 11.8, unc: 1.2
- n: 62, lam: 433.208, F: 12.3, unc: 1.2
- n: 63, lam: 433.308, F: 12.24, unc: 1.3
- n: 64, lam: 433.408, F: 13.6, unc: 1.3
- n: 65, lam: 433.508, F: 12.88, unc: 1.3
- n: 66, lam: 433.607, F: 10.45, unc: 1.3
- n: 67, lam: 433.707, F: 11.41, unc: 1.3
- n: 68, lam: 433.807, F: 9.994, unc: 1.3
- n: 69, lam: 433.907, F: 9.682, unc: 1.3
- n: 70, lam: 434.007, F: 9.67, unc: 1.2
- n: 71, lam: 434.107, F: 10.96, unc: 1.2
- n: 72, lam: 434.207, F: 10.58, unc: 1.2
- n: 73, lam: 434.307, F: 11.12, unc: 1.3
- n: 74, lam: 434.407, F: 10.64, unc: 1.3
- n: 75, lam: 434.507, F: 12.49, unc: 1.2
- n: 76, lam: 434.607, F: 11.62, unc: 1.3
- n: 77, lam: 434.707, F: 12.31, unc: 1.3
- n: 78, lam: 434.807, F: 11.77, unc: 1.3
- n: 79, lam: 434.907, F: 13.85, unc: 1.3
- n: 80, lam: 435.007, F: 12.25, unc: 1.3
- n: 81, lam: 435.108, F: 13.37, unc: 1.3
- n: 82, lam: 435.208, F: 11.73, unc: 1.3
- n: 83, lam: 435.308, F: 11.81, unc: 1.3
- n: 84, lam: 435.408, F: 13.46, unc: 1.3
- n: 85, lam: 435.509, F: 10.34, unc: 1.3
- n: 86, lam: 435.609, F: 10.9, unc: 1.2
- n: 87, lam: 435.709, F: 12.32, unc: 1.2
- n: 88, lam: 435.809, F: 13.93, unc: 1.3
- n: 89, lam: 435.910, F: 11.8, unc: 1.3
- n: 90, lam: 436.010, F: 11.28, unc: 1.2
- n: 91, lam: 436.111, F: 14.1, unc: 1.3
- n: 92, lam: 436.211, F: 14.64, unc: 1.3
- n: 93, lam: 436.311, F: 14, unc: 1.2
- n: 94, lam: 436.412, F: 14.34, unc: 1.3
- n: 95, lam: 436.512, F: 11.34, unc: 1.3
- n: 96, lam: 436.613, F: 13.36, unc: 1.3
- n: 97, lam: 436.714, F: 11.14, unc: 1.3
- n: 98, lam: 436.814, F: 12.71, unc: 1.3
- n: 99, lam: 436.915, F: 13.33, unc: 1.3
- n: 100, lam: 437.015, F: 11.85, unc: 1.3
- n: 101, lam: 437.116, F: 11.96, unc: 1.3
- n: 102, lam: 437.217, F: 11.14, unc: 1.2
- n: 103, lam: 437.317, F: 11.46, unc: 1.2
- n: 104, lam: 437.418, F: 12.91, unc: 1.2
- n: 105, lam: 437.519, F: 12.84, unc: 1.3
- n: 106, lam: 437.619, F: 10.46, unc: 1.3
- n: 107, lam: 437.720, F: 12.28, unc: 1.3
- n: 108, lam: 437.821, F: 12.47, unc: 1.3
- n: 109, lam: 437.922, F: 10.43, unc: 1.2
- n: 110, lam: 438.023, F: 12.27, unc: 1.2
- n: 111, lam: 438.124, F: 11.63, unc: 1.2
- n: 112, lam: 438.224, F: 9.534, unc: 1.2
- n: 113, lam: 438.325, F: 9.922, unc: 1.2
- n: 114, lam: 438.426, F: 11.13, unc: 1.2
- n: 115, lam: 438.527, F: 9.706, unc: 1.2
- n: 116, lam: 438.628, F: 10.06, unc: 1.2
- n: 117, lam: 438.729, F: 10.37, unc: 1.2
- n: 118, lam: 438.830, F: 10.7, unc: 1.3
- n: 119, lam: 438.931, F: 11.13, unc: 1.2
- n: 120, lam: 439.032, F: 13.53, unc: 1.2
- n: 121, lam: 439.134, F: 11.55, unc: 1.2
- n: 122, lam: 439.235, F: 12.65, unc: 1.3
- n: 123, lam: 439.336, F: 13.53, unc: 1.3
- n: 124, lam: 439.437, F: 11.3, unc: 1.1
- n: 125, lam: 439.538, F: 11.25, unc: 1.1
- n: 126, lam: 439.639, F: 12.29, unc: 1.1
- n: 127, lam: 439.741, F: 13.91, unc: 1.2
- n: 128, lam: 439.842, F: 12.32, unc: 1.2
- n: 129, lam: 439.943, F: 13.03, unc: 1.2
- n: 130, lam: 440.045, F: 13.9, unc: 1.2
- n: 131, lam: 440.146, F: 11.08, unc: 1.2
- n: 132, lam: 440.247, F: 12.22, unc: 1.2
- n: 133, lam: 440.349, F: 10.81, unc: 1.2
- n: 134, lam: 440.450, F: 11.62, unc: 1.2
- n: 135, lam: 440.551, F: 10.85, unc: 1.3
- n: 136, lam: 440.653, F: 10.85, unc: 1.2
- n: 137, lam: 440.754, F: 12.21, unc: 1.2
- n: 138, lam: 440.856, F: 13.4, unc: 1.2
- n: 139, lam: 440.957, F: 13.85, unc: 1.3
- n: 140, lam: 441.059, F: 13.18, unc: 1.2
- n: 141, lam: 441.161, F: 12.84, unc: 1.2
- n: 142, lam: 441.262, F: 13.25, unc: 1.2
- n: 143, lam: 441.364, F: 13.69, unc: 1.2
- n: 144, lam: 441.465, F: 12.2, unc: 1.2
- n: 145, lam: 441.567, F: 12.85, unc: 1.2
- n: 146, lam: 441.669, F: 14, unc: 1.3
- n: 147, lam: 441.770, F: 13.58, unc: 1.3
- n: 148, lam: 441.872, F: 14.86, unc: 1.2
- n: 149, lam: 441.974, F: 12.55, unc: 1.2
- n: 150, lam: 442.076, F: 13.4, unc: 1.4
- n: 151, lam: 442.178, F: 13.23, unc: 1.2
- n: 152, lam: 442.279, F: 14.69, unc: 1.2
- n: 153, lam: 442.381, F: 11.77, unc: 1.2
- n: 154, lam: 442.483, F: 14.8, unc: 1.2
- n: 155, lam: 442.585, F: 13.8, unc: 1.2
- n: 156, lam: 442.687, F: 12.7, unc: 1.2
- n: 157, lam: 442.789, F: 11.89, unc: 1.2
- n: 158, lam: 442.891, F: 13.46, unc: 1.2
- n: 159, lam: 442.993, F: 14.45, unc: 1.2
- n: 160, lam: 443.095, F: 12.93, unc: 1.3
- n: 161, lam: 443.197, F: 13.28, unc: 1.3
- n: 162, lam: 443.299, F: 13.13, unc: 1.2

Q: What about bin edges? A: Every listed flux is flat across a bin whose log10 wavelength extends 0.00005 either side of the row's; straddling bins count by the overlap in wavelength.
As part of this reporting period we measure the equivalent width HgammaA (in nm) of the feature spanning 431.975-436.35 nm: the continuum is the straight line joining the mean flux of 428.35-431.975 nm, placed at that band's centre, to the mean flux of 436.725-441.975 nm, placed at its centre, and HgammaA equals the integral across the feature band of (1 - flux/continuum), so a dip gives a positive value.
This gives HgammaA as -0.32 nm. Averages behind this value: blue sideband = 9.69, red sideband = 12.1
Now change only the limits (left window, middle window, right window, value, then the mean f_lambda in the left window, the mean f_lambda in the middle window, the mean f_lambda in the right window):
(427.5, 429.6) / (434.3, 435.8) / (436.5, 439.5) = -0.085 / 11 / 12.1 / 11.6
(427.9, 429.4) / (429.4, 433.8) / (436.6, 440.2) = 0.493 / 11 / 9.99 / 11.8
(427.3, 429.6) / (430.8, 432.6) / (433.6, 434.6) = 0.100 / 10.7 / 10.1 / 10.7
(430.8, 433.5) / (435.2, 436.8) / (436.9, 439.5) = -0.196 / 10.6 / 12.6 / 11.5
